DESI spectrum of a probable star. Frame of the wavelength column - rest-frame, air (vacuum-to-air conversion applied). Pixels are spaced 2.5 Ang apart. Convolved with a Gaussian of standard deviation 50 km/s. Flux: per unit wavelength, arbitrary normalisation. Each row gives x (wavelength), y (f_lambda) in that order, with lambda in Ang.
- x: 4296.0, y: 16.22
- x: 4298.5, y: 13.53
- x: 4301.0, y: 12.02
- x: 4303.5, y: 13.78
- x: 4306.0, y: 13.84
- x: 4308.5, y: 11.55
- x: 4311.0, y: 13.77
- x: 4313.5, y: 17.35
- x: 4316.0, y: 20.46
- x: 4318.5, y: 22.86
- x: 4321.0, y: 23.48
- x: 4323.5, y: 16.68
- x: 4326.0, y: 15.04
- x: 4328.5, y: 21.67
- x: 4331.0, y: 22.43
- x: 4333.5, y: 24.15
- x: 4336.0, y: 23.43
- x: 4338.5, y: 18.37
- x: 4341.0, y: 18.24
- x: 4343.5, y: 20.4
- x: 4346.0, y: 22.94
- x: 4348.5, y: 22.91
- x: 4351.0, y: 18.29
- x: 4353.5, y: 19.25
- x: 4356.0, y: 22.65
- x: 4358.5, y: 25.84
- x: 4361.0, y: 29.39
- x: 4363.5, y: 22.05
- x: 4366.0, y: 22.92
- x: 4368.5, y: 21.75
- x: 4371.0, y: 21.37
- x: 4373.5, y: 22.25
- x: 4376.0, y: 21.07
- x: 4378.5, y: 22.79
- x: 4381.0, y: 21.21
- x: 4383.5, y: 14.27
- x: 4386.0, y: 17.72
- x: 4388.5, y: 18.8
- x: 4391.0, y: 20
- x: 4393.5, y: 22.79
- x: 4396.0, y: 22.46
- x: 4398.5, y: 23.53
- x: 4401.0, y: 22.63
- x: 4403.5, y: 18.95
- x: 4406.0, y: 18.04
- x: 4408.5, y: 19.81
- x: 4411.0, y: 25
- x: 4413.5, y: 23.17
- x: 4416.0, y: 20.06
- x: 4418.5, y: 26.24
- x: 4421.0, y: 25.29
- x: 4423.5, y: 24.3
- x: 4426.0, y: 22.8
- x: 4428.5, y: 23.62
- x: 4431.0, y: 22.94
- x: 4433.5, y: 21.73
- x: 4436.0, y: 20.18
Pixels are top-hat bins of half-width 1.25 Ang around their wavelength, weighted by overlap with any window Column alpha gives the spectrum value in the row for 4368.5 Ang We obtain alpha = 21.75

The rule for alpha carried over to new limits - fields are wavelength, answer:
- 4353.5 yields 19.25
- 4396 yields 22.46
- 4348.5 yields 22.91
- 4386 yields 17.72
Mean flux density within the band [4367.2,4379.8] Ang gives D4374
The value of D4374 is 21.8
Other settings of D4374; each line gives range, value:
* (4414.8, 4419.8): 23.2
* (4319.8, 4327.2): 18.4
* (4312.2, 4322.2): 21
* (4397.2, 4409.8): 20.6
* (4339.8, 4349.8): 21.1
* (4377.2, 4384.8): 19.4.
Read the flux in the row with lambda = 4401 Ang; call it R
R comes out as 22.63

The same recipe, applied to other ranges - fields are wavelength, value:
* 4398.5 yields 23.53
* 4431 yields 22.94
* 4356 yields 22.65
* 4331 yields 22.43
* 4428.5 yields 23.62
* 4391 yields 20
